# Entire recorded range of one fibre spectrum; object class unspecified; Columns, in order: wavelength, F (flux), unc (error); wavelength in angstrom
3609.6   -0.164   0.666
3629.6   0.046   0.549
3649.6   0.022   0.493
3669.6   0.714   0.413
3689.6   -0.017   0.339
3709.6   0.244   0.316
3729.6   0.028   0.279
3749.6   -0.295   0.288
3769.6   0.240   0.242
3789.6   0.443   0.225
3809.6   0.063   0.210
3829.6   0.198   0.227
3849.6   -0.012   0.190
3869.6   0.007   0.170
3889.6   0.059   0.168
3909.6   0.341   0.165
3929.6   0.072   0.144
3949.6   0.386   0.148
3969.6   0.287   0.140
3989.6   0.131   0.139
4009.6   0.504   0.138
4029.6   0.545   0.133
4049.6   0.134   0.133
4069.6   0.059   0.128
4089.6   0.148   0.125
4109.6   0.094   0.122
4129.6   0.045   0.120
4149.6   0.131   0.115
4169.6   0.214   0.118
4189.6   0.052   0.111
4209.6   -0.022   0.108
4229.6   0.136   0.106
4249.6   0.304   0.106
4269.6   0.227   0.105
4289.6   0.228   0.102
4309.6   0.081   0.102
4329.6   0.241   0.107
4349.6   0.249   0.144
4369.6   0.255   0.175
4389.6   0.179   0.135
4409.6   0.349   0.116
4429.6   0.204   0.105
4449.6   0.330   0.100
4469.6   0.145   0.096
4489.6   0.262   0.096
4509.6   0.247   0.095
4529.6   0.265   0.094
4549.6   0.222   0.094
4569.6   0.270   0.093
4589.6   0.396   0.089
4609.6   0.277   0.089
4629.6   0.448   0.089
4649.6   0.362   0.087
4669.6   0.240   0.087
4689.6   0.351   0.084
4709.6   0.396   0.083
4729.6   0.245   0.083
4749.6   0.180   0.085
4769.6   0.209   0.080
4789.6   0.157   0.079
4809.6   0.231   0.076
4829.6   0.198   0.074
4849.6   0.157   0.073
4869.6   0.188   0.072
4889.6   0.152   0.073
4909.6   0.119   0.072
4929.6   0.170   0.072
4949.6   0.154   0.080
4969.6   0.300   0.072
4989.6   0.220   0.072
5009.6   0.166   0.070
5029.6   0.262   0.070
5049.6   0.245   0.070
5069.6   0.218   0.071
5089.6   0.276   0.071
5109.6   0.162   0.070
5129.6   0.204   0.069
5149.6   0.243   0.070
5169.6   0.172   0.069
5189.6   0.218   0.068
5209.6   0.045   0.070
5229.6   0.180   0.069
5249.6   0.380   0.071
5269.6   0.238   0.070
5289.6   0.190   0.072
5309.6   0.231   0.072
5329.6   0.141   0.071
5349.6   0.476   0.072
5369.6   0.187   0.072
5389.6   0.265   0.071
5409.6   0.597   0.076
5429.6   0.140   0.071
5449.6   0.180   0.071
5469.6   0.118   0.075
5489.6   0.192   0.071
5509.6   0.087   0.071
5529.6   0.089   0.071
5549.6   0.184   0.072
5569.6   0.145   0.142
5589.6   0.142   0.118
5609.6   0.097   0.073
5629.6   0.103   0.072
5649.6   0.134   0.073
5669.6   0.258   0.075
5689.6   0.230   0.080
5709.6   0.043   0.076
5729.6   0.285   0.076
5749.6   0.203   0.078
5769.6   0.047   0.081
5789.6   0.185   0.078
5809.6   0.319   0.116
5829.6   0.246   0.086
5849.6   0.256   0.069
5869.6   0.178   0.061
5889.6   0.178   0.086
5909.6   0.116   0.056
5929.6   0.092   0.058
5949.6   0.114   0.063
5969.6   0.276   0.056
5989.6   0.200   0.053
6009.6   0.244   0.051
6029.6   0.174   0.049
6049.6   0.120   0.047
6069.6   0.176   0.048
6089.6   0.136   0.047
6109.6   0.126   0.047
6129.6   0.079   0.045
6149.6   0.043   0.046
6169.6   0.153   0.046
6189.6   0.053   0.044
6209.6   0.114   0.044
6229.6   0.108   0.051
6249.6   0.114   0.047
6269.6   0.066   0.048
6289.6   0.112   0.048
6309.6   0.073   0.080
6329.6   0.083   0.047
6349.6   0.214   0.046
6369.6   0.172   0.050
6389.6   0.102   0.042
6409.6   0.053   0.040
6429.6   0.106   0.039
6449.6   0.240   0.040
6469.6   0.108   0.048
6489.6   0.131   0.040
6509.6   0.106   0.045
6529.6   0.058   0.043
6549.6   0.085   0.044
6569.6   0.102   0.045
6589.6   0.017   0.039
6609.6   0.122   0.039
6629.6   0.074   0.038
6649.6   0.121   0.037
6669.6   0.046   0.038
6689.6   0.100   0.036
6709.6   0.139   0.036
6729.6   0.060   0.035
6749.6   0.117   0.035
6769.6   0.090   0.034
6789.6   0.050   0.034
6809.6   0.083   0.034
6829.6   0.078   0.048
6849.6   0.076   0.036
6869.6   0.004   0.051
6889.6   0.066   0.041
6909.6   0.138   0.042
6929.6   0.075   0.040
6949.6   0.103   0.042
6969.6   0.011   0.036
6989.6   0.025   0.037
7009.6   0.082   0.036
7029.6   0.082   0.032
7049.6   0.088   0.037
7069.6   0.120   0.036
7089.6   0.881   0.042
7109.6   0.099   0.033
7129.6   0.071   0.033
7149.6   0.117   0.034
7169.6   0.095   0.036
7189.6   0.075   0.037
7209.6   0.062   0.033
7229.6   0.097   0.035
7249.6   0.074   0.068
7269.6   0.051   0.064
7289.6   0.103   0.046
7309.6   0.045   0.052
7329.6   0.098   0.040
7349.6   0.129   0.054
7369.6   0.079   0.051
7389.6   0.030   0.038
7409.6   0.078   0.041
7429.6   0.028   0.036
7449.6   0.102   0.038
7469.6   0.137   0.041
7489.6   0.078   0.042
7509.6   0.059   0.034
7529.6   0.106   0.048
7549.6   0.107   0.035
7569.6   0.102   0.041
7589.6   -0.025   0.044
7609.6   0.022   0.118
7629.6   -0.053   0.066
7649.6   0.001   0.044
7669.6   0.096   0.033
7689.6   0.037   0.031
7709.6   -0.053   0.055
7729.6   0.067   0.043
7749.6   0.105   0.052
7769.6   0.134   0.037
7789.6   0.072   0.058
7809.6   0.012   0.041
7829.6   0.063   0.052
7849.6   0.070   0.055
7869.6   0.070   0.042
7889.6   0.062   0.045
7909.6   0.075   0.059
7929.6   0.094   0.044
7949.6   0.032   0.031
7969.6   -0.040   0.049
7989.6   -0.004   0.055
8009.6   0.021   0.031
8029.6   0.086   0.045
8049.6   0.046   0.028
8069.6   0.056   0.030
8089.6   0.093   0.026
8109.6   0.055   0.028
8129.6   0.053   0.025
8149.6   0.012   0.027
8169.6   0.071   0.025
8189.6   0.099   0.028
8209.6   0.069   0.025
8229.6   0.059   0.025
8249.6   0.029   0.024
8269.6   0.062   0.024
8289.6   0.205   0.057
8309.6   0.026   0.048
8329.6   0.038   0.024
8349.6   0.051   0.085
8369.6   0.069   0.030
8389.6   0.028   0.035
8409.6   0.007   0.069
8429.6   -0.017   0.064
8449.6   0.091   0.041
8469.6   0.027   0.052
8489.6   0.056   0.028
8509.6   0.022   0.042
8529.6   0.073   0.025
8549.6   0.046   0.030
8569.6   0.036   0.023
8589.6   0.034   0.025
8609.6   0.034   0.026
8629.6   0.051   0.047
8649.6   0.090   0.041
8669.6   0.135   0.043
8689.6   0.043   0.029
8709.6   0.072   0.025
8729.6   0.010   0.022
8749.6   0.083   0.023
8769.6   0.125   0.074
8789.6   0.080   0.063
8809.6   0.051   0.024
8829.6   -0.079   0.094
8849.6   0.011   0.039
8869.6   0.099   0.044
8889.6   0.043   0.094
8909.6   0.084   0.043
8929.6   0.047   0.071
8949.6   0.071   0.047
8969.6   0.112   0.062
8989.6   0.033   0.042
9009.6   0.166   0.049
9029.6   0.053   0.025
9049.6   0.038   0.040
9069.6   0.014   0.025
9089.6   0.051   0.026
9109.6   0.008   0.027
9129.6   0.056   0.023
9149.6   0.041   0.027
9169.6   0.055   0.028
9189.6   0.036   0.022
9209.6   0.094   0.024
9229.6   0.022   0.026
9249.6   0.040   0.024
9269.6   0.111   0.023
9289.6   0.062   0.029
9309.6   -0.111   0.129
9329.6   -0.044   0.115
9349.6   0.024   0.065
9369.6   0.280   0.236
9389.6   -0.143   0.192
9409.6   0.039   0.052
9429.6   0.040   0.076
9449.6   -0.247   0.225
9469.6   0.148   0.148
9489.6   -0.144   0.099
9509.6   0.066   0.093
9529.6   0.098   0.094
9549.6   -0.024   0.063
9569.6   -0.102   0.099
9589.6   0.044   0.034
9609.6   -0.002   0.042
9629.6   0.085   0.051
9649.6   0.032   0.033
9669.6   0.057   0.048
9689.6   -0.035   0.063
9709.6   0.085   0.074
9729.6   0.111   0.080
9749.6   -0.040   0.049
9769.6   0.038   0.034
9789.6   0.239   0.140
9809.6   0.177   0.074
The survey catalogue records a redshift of 0.080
